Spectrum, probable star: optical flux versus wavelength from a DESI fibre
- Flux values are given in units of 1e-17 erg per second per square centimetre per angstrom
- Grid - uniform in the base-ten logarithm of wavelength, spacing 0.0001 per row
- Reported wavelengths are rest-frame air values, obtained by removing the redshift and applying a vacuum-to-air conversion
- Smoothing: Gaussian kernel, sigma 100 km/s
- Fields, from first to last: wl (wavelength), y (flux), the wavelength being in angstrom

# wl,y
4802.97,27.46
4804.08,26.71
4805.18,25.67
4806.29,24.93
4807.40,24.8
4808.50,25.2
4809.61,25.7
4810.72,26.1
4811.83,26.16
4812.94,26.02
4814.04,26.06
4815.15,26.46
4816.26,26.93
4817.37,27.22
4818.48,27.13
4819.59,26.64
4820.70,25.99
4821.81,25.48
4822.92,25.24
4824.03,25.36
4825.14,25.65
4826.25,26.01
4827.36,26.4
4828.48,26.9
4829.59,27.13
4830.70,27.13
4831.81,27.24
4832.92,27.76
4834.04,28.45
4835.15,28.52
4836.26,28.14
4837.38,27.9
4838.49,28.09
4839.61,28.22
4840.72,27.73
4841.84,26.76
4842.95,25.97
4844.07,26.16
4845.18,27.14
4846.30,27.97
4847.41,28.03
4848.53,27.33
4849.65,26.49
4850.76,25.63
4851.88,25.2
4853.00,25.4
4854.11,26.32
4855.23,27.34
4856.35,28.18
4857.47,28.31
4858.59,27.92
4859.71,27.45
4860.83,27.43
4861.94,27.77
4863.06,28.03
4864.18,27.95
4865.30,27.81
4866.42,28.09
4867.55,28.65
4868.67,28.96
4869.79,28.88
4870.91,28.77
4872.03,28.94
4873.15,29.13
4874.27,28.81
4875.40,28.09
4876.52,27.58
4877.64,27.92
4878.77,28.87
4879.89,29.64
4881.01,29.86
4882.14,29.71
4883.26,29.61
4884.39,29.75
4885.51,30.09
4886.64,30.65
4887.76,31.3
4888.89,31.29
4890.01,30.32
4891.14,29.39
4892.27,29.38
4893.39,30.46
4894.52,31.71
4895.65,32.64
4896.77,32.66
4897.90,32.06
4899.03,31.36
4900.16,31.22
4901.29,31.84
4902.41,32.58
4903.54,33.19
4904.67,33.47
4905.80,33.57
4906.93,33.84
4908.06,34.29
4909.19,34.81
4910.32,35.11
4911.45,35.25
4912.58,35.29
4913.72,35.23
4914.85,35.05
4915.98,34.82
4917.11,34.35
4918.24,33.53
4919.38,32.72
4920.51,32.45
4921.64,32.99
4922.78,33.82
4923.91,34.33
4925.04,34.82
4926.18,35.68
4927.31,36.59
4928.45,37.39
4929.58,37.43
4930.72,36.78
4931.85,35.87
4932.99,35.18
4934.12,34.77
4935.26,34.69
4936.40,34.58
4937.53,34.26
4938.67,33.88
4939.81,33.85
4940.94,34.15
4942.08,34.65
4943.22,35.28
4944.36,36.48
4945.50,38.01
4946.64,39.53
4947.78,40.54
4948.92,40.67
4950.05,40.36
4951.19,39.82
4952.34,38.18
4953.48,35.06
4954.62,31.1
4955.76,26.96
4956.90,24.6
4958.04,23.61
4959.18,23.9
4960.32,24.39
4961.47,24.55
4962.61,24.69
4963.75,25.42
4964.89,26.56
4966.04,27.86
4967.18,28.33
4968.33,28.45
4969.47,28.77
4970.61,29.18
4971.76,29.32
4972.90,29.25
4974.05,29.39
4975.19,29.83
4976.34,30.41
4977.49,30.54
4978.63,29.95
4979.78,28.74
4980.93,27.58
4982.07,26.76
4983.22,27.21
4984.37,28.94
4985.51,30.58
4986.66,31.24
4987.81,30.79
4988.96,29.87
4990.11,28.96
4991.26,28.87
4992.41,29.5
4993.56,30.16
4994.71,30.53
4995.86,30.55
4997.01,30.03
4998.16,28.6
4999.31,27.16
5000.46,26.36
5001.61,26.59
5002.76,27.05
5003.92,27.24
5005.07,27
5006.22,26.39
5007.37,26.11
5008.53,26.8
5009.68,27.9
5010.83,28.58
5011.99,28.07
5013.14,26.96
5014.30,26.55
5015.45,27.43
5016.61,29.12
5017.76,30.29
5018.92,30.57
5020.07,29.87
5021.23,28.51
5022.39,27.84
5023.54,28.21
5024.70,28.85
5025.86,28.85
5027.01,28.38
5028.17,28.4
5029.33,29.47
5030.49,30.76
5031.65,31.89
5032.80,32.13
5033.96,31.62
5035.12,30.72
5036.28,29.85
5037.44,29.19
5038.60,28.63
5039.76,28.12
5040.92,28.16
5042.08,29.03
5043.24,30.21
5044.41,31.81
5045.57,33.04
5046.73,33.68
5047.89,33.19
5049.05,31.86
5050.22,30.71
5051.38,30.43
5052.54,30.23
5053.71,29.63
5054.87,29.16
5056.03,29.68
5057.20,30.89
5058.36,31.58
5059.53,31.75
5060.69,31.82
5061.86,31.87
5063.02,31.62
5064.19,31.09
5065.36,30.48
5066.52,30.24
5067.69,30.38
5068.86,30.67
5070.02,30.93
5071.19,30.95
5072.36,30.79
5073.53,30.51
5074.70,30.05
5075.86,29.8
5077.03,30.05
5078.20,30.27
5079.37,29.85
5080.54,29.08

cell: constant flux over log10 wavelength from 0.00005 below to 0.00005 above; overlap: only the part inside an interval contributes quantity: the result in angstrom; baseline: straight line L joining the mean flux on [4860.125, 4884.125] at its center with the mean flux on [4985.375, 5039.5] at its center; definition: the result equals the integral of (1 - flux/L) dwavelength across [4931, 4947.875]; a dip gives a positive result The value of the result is -4.02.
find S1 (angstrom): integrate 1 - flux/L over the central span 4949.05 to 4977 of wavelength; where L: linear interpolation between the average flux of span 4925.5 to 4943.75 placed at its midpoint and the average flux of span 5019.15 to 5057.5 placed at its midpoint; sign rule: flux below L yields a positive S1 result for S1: 3.8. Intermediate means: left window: 35.3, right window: 30.1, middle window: 29.3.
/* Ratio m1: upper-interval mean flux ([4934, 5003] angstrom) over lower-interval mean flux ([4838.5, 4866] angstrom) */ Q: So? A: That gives 1.13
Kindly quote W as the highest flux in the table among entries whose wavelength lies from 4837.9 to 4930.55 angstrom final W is 37.43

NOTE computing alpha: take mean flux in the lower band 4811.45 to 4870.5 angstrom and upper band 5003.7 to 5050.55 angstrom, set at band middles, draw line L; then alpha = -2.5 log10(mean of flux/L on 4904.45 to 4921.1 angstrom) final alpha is -0.22 mag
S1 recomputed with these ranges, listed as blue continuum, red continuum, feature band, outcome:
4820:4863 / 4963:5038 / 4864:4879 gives -0.6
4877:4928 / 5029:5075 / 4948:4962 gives 0.2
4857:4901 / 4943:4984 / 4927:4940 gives -2.3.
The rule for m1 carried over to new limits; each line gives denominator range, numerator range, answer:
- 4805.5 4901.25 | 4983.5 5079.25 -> 1.06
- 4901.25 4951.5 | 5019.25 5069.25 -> 0.86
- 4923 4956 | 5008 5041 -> 0.81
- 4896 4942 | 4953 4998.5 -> 0.83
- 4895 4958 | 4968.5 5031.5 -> 0.83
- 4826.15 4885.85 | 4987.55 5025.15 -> 1.02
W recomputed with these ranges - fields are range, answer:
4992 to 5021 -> 30.57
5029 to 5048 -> 33.68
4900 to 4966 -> 40.67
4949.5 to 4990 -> 40.36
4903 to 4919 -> 35.29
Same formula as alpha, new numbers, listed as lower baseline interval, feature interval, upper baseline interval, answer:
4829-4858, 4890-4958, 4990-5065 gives -0.21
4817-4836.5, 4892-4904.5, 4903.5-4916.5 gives 0.05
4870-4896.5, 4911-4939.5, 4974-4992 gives -0.18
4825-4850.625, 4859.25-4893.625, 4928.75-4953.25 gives 0.06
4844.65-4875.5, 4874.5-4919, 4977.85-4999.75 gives -0.13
